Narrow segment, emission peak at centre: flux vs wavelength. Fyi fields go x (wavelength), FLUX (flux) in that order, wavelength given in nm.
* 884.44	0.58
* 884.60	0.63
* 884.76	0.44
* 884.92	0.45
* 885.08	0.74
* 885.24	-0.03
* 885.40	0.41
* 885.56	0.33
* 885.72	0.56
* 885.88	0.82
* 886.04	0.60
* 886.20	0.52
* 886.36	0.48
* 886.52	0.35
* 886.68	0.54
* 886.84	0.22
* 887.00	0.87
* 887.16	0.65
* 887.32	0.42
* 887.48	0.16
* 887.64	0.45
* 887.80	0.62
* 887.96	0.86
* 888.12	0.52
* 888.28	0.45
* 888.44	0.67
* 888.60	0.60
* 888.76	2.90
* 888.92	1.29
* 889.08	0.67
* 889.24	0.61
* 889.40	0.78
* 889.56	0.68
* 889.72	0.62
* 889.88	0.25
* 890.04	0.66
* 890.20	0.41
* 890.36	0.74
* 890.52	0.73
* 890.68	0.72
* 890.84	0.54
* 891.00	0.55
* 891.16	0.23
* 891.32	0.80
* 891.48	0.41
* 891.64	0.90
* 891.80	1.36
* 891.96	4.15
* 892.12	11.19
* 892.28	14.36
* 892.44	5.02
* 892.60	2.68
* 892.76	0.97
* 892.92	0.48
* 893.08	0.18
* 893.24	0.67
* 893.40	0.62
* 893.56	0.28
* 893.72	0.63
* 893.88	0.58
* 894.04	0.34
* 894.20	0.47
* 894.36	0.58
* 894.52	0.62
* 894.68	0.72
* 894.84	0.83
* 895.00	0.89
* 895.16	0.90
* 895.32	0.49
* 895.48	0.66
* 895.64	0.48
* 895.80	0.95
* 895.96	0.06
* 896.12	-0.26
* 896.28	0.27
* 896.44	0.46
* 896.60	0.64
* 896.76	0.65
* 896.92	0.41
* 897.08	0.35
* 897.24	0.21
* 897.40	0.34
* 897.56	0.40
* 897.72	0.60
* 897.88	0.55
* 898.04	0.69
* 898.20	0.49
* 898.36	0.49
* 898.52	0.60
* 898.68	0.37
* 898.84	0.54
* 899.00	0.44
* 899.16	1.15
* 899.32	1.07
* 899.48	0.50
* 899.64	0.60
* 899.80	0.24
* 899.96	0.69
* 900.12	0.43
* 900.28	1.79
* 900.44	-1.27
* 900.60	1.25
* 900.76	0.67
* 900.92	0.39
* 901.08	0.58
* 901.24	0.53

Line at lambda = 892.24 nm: [O III] 5007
